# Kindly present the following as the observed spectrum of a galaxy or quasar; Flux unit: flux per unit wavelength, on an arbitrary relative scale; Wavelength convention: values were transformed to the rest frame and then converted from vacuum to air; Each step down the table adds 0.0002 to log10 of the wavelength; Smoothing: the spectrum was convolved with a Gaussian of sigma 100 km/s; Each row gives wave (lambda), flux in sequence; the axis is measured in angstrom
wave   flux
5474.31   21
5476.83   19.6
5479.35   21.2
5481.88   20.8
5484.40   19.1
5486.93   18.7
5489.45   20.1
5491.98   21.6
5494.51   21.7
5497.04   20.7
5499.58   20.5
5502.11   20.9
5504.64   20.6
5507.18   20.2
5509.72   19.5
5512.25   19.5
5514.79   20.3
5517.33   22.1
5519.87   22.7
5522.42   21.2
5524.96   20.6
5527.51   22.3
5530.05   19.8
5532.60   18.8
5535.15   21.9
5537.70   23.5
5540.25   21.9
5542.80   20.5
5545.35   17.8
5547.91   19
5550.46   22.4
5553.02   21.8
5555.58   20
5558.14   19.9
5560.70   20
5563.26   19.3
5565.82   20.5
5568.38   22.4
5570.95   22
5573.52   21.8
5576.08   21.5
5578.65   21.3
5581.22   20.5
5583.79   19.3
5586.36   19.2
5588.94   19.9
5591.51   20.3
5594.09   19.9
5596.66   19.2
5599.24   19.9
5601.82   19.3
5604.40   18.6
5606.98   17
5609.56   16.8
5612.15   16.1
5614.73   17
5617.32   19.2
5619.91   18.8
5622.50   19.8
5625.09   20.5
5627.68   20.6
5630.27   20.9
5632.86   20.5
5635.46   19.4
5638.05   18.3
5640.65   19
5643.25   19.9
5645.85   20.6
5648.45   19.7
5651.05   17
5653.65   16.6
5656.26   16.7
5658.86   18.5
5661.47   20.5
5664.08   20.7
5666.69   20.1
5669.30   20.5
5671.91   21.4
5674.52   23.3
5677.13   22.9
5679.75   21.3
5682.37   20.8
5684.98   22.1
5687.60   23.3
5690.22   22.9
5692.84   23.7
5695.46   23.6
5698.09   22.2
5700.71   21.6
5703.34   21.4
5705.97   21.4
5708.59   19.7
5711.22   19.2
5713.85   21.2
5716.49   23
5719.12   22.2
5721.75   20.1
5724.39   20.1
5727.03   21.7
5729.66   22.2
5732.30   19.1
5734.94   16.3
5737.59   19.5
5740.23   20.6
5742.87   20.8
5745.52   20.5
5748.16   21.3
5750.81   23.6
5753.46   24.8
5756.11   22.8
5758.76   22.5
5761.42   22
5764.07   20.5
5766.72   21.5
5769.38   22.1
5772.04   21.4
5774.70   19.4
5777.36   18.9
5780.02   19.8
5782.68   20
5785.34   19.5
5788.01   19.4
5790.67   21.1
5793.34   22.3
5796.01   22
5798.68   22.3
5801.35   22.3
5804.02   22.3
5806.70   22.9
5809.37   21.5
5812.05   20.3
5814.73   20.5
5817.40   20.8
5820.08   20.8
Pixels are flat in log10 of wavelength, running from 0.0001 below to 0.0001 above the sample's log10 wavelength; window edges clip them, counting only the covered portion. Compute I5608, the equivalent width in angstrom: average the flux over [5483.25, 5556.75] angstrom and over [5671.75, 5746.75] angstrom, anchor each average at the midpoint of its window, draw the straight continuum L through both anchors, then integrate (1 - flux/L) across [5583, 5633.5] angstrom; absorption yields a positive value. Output 4.5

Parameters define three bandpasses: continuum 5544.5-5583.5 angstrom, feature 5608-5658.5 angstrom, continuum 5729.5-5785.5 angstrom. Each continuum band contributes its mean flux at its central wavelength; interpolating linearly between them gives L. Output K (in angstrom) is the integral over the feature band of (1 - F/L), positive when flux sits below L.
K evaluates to 4.7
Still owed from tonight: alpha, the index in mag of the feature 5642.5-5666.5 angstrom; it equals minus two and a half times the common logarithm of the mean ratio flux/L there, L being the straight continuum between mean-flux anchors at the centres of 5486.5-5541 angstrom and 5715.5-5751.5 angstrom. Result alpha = 0.101 mag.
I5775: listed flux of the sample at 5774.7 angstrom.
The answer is 19.4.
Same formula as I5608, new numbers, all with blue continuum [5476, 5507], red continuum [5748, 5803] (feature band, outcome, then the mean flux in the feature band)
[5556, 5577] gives -0.17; 20.9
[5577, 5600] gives 0.90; 20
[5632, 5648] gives 1.04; 19.6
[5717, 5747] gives 1.28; 20.4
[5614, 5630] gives 1.07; 19.5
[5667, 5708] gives -1.85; 22.1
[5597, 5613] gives 2.12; 18.1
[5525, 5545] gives -0.42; 21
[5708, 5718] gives 0.15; 20.9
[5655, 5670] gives 1.12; 19.5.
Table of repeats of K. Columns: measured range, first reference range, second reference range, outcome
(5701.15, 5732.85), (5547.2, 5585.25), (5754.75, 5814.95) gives 0.1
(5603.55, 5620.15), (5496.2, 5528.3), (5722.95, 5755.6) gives 2.6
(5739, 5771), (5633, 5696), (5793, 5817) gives -0.9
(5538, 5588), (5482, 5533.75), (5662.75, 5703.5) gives 0.9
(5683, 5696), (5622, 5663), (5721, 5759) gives -1.8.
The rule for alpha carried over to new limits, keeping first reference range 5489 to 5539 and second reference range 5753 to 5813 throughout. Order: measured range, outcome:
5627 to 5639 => 0.06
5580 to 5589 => 0.07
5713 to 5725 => -0.01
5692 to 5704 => -0.06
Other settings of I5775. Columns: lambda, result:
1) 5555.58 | 20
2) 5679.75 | 21.3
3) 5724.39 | 20.1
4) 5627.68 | 20.6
